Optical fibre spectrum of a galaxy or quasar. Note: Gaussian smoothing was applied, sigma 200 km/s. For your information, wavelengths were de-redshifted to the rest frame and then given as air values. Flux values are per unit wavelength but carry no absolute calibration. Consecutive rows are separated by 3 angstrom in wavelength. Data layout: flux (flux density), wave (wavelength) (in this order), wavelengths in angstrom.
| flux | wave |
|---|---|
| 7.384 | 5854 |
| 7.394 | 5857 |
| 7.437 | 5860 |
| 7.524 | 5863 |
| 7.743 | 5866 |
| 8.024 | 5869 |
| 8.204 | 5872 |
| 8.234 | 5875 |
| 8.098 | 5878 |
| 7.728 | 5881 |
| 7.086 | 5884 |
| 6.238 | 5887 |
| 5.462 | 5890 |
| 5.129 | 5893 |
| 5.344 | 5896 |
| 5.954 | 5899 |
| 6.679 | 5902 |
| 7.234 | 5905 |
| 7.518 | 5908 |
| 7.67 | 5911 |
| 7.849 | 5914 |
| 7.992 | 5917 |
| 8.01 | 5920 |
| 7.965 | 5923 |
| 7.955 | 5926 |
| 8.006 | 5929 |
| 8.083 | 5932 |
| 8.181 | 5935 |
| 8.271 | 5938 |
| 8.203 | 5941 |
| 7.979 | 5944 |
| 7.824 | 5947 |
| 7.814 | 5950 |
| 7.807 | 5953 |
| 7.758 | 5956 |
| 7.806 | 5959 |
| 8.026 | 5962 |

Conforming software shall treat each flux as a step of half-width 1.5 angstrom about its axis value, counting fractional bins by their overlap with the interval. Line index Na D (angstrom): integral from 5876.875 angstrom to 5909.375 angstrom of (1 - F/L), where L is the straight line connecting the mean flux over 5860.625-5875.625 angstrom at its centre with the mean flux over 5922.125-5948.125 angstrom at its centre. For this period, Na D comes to 5.7 angstrom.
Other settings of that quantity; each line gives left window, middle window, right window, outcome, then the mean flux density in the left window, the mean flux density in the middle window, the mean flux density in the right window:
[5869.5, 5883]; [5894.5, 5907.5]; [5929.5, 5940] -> 2.72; 8.03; 6.4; 8.16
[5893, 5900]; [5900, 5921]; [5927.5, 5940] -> -3.28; 5.52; 7.52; 8.14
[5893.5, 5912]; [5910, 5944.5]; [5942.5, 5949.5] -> -3.23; 6.62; 8.02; 7.89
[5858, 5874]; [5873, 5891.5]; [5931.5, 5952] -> 1.58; 7.79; 7.17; 8.04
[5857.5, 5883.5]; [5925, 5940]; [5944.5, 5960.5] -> -0.56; 7.83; 8.11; 7.81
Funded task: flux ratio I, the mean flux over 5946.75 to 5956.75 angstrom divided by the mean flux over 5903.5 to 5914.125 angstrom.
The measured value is 1.04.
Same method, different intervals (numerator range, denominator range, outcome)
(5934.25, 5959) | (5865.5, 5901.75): 1.15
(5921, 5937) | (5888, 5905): 1.37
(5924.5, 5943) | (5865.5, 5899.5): 1.17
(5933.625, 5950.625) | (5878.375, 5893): 1.22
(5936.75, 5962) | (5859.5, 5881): 1.00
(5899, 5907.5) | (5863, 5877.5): 0.86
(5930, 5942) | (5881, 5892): 1.28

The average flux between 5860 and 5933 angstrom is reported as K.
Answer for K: 7.32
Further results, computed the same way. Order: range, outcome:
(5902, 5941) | 7.86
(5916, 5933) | 8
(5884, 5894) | 5.86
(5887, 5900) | 5.54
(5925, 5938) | 8.08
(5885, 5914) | 6.45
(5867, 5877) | 8.13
